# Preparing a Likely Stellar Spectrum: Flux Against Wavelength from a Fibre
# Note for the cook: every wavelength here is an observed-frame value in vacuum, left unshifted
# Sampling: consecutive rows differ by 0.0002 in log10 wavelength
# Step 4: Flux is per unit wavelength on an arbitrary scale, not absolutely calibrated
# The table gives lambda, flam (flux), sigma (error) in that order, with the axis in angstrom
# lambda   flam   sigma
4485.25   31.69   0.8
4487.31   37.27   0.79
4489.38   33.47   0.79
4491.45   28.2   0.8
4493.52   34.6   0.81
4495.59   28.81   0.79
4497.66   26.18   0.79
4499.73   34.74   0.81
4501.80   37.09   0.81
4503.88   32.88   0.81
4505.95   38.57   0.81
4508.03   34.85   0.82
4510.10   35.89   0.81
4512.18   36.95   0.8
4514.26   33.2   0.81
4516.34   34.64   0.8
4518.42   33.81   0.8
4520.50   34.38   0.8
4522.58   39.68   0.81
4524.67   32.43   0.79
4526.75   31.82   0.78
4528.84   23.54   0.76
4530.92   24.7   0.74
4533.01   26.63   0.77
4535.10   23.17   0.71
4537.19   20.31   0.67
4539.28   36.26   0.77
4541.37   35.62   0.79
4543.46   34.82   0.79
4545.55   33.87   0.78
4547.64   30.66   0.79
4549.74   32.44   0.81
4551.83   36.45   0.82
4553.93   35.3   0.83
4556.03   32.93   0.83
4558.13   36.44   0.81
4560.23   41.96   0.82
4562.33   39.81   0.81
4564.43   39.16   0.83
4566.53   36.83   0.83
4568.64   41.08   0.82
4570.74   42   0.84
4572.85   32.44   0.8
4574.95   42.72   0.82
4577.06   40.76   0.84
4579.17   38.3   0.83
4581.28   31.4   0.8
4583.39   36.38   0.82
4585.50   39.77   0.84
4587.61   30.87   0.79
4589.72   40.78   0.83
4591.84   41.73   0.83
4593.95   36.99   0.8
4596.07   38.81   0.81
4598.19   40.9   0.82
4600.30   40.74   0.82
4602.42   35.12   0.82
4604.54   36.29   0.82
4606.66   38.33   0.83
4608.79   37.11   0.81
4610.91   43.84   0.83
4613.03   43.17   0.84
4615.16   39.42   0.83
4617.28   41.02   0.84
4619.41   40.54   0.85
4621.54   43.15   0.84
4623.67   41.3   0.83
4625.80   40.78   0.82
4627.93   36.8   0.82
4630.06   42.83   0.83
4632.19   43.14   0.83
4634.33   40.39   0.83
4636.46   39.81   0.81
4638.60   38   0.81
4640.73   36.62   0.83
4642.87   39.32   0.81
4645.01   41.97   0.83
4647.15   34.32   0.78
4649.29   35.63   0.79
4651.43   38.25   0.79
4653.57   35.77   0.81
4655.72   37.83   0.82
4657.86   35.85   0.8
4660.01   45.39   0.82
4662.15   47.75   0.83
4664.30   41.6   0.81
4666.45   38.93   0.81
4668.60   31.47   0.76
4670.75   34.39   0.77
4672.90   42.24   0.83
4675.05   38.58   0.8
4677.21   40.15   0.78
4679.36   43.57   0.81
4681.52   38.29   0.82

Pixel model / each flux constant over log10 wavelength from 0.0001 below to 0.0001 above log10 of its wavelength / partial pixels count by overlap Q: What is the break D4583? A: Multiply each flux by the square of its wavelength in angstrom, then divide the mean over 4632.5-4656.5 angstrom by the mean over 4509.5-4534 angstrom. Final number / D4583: 1.25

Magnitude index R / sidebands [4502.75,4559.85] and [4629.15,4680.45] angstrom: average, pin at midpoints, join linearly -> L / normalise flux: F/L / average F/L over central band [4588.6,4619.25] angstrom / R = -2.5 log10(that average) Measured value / -0.08 mag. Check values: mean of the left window 32.8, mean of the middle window 39.6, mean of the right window 39.3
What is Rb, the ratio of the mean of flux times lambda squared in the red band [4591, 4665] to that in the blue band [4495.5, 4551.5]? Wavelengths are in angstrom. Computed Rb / 1.29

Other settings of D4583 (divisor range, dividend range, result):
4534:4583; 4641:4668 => 1.15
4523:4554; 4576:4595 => 1.25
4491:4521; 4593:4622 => 1.23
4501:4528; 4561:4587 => 1.12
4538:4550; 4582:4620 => 1.18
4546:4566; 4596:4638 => 1.14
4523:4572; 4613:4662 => 1.23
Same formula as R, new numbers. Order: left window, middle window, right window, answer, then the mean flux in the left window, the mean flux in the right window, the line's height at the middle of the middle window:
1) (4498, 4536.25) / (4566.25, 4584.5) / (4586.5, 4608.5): -0.04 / 32.6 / 38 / 36.5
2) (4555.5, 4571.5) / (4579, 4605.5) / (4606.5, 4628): 0.07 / 38.9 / 40.7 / 39.9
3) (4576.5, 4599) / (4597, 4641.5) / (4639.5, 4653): -0.06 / 37.8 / 37.6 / 37.7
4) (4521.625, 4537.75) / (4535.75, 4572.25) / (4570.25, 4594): -0.09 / 27.9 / 37.8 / 32.5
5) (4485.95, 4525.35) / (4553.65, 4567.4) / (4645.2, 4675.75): -0.06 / 34.1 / 38.5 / 35.7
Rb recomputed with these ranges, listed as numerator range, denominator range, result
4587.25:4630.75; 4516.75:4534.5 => 1.34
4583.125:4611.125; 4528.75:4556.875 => 1.28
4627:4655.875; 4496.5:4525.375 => 1.18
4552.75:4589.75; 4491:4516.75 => 1.15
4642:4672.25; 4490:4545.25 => 1.28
